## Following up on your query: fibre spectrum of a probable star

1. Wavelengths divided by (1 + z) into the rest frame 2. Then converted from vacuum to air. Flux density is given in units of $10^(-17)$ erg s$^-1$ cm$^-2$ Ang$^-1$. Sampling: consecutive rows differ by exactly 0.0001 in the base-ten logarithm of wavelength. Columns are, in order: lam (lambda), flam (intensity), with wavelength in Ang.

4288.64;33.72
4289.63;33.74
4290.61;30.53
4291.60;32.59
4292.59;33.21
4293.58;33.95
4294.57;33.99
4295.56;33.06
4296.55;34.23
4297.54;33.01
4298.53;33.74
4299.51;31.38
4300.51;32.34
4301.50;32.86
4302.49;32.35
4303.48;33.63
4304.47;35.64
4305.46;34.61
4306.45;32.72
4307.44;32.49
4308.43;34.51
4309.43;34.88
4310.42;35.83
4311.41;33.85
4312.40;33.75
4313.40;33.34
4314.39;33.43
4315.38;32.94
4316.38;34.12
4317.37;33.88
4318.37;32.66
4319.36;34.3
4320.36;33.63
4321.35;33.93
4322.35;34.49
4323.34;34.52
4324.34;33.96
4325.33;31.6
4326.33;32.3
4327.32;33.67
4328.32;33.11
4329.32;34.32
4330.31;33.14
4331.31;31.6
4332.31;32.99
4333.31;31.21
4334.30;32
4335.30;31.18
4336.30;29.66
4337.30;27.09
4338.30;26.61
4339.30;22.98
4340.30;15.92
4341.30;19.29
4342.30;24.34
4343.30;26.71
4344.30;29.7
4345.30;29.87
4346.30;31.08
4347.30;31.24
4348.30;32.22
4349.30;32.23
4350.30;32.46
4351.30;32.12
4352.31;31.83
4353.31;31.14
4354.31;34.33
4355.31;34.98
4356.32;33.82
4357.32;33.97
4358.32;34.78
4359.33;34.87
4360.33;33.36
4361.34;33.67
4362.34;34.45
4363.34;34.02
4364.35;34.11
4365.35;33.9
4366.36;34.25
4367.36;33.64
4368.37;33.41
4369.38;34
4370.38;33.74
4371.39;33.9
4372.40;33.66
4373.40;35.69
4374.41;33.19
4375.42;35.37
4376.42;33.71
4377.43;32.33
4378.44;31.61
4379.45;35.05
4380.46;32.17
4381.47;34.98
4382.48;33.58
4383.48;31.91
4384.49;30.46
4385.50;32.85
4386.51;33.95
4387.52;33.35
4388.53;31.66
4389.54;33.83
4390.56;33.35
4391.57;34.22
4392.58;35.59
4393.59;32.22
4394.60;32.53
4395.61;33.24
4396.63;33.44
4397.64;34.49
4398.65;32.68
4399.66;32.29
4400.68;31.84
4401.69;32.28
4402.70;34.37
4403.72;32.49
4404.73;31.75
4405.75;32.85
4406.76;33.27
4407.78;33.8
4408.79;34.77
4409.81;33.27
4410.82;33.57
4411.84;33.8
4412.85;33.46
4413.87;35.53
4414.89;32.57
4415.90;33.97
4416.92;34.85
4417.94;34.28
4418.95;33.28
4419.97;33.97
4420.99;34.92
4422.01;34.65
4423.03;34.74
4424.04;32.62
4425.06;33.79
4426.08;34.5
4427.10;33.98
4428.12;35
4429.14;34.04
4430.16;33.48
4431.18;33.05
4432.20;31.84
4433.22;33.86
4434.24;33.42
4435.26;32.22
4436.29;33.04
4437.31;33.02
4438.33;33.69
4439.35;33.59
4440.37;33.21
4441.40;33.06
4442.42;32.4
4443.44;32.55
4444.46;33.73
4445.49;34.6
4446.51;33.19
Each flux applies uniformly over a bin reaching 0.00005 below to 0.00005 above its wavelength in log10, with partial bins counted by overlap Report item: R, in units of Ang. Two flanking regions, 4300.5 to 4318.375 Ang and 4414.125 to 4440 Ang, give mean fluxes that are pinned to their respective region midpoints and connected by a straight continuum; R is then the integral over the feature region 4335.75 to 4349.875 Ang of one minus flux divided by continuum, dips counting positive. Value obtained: 2.77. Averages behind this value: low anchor 33.7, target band 27.1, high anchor 33.7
